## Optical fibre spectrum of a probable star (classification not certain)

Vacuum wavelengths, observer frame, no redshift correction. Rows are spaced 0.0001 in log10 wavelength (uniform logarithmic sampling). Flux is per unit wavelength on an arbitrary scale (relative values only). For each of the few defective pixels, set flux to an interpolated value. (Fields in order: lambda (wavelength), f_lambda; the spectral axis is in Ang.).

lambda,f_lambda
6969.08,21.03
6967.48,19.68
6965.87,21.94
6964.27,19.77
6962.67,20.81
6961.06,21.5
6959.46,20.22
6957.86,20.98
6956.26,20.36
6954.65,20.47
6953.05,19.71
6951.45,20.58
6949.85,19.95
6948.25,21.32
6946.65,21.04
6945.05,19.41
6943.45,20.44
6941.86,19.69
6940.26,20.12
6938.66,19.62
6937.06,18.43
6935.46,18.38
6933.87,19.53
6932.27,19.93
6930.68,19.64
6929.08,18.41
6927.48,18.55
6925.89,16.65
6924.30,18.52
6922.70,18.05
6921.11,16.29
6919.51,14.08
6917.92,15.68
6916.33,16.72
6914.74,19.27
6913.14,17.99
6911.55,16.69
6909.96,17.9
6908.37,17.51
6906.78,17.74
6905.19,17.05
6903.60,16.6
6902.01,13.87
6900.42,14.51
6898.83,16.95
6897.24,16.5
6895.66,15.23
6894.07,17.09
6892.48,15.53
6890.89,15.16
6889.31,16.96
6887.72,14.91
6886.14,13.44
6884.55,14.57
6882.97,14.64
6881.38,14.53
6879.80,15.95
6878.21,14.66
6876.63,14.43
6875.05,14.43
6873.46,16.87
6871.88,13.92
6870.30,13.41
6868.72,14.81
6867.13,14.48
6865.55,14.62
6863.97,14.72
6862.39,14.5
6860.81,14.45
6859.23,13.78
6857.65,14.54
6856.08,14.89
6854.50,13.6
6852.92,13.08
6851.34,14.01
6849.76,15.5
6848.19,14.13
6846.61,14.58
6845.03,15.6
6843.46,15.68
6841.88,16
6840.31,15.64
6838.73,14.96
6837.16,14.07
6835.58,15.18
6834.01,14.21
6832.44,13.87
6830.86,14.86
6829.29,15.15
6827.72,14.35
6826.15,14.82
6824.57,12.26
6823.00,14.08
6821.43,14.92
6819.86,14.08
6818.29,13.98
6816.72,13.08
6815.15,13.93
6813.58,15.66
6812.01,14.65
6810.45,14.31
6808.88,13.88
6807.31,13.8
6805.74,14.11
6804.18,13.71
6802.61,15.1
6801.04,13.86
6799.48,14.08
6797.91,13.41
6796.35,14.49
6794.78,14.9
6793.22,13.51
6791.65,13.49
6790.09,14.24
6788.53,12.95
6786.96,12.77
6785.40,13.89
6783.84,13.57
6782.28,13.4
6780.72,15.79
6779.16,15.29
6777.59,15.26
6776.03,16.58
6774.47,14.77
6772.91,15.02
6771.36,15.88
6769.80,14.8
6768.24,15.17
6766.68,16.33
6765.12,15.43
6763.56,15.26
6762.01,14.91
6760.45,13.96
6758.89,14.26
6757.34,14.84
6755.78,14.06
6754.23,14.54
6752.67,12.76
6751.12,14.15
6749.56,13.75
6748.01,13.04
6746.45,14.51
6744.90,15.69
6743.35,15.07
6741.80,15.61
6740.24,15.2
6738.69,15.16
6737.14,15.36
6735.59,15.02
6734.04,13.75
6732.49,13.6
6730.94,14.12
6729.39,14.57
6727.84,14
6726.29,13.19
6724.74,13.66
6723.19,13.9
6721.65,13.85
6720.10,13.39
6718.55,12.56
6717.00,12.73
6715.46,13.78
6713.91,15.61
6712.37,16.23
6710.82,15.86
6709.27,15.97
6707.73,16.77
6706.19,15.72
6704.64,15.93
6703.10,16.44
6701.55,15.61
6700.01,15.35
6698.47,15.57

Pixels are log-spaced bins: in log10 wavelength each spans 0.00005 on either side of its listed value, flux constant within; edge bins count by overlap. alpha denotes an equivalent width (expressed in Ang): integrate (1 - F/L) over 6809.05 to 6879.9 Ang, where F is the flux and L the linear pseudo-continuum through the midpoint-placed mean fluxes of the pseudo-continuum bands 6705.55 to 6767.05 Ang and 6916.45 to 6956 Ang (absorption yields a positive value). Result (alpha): 9.9 Ang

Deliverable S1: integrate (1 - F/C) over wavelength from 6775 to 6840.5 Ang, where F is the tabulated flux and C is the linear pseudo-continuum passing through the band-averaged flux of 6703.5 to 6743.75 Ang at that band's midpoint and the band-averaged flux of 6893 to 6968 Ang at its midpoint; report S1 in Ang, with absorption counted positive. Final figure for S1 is 7.8 Ang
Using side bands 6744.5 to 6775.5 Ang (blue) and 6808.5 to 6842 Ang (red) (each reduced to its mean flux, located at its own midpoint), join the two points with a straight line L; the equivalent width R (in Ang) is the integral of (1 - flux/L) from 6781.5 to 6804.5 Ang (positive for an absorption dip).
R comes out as 1.1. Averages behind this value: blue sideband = 14.7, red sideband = 14.4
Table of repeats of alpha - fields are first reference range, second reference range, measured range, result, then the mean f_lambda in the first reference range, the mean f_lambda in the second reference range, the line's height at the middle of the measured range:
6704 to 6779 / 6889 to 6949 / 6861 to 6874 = 1.7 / 14.7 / 17.7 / 16.8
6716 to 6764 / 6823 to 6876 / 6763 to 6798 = -0.7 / 14.2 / 14.6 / 14.3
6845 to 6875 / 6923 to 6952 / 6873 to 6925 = 2.7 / 14.5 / 19.4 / 17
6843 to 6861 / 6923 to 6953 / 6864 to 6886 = 1.6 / 14.5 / 19.4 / 15.8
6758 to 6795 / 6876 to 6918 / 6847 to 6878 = 2.4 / 14.6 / 16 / 15.6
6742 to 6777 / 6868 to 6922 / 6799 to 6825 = 1.8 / 14.8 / 15.8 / 15.2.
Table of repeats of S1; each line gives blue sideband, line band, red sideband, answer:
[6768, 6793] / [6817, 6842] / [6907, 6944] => 2.1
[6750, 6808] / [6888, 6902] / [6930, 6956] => 1.9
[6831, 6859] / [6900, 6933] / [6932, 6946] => 2.0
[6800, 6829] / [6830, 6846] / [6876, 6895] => -0.6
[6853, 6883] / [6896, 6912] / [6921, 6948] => 0.5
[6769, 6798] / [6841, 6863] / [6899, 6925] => 1.5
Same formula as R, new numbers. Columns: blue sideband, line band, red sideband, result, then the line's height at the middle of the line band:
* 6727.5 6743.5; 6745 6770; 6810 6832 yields 0.1 Ang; 14.6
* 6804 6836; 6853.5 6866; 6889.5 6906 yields 0.6 Ang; 15.1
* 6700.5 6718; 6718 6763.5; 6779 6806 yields 2.0 Ang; 14.9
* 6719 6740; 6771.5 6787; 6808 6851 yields -0.5 Ang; 14.3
